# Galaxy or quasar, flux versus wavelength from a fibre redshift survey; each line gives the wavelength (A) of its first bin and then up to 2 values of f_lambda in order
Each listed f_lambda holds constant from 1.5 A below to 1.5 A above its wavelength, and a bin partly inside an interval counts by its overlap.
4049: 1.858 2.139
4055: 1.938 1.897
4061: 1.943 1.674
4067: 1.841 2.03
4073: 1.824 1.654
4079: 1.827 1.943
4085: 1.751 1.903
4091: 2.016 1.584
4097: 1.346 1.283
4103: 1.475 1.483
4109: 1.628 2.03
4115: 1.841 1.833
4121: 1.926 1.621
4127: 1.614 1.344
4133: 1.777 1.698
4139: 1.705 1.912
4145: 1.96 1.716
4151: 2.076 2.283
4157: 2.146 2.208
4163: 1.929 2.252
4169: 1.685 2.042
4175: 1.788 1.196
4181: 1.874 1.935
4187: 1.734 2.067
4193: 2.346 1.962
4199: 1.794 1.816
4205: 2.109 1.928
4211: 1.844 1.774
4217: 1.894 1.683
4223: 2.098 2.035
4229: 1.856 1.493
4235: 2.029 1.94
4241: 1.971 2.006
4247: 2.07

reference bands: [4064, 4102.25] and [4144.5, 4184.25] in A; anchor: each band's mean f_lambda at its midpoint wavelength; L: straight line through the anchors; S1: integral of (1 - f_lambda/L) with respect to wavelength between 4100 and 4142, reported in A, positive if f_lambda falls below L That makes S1 3.4 A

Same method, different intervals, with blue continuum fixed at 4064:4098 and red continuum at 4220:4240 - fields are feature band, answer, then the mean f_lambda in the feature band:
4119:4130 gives 0.9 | 1.67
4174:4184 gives 1.1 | 1.66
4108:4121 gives -0.3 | 1.85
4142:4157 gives -1.4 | 2.01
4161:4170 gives -0.7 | 1.98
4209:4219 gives 0.3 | 1.83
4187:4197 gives -1.1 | 2.07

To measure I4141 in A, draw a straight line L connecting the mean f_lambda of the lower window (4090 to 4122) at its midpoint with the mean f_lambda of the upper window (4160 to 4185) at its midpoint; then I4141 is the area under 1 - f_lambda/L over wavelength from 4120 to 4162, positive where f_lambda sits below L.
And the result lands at -2.0 A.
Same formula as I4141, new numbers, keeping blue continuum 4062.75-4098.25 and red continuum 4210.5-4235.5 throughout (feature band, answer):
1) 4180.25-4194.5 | -1.27 A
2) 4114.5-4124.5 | -0.09 A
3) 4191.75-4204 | -0.92 A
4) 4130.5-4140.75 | 0.66 A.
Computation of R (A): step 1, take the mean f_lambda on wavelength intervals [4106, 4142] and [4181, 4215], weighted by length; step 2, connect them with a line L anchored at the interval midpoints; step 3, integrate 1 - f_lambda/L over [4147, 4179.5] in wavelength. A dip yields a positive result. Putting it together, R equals -1.9 A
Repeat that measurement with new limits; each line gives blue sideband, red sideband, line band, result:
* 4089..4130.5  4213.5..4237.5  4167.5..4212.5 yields -1.8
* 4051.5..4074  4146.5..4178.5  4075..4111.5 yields 4.8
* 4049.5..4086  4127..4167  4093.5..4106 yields 3.1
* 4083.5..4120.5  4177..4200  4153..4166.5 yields -2.5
